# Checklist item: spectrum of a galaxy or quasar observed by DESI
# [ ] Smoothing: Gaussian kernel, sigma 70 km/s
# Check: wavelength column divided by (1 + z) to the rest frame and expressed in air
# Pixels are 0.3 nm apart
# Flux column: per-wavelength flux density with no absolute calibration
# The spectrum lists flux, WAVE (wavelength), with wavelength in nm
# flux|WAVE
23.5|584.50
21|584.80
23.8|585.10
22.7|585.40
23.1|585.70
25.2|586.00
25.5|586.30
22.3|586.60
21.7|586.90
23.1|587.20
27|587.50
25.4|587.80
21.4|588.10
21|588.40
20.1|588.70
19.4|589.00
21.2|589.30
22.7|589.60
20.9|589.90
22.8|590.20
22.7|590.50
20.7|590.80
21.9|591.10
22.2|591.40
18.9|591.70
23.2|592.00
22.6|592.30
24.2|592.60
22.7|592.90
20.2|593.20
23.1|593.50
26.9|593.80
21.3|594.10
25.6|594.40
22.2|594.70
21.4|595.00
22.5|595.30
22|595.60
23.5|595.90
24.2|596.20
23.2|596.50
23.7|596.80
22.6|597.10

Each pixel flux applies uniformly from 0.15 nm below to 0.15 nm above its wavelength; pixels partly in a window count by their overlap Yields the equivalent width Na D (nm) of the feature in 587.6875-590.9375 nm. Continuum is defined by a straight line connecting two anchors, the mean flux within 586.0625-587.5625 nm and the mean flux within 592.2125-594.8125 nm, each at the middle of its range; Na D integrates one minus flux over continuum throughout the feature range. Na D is 0.27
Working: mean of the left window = 23.8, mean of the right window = 23.2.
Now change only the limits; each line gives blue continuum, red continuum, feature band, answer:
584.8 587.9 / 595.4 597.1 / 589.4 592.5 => 0.22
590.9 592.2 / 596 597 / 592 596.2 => -0.07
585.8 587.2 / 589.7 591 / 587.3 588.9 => 0.00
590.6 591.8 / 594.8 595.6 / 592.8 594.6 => -0.14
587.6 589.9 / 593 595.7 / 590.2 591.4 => 0.01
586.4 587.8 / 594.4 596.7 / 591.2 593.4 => 0.12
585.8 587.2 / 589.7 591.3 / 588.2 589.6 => 0.11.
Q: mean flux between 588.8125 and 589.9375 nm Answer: 21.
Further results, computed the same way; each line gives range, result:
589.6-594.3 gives 22.3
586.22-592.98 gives 22.3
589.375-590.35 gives 22.1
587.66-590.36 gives 21.6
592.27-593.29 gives 22.5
